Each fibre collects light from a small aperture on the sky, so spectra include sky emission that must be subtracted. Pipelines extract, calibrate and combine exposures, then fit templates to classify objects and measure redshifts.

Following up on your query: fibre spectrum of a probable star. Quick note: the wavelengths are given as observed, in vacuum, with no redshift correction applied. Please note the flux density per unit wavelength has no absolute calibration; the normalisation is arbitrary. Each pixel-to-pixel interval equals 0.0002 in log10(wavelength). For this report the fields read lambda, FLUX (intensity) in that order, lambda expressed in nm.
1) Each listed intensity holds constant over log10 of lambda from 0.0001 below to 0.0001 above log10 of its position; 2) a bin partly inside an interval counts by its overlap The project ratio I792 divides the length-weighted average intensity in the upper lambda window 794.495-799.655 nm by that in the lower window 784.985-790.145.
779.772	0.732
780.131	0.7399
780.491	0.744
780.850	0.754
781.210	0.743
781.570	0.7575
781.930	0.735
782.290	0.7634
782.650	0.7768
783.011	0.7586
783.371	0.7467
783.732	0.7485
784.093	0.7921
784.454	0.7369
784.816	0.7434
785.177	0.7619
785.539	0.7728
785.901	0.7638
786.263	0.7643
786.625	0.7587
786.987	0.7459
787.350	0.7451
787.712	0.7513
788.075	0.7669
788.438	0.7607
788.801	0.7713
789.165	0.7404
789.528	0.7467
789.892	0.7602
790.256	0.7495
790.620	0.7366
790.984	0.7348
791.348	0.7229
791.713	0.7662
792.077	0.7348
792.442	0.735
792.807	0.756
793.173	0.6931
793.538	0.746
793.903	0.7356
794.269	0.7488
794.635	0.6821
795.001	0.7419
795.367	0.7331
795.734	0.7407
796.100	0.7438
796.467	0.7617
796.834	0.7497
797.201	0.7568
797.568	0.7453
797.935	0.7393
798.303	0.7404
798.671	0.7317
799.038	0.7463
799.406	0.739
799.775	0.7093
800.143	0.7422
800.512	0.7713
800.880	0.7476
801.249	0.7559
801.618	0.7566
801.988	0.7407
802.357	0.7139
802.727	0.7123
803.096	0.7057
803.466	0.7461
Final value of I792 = 1.0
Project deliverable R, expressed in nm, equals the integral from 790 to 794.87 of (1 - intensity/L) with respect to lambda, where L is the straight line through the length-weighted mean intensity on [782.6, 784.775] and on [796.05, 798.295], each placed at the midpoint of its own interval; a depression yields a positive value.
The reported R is 0.11 nm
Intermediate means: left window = 0.758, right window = 0.749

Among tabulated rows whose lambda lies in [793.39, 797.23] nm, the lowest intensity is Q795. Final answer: 0.6821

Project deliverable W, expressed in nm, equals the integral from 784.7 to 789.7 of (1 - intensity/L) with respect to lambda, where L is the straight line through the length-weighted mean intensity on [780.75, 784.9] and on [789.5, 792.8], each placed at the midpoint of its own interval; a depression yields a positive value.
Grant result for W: -0.05 nm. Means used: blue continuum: 0.755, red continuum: 0.744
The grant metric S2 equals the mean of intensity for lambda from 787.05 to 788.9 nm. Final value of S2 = 0.758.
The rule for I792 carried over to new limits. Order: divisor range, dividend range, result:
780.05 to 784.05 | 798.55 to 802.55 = 0.98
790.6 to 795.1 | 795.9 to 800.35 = 1.01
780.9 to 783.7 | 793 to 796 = 0.97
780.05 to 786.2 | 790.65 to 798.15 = 0.98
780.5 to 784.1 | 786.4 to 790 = 1.00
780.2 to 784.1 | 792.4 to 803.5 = 0.98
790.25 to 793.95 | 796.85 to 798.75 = 1.01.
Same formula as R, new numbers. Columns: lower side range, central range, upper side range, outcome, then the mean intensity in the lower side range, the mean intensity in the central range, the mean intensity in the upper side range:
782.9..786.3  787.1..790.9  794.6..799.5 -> 0.00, 0.759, 0.752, 0.741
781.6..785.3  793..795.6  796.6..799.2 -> 0.07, 0.756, 0.726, 0.745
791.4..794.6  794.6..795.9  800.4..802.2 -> 0.02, 0.736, 0.729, 0.753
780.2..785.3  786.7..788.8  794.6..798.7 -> -0.02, 0.754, 0.756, 0.741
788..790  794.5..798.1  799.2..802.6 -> 0.03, 0.757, 0.74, 0.741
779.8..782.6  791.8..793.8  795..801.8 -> 0.03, 0.749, 0.735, 0.745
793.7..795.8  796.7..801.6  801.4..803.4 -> -0.11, 0.73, 0.745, 0.728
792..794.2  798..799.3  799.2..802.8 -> 0.00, 0.734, 0.74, 0.74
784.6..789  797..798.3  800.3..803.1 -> 0.00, 0.758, 0.746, 0.74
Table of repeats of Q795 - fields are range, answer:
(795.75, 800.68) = 0.7093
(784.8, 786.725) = 0.7434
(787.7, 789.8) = 0.7404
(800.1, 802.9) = 0.7123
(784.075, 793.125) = 0.7229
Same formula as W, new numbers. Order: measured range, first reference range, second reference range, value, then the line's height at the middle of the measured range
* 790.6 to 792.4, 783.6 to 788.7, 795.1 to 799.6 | 0.03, 0.751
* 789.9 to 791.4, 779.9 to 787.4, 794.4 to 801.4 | 0.02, 0.748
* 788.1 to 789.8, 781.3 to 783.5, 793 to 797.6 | -0.02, 0.746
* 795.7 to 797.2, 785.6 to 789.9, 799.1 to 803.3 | -0.01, 0.743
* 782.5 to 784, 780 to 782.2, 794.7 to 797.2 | -0.03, 0.746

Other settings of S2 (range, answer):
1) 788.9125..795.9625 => 0.737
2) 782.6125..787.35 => 0.758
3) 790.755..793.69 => 0.736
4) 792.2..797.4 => 0.737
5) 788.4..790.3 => 0.755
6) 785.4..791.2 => 0.754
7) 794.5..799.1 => 0.74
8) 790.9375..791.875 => 0.742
